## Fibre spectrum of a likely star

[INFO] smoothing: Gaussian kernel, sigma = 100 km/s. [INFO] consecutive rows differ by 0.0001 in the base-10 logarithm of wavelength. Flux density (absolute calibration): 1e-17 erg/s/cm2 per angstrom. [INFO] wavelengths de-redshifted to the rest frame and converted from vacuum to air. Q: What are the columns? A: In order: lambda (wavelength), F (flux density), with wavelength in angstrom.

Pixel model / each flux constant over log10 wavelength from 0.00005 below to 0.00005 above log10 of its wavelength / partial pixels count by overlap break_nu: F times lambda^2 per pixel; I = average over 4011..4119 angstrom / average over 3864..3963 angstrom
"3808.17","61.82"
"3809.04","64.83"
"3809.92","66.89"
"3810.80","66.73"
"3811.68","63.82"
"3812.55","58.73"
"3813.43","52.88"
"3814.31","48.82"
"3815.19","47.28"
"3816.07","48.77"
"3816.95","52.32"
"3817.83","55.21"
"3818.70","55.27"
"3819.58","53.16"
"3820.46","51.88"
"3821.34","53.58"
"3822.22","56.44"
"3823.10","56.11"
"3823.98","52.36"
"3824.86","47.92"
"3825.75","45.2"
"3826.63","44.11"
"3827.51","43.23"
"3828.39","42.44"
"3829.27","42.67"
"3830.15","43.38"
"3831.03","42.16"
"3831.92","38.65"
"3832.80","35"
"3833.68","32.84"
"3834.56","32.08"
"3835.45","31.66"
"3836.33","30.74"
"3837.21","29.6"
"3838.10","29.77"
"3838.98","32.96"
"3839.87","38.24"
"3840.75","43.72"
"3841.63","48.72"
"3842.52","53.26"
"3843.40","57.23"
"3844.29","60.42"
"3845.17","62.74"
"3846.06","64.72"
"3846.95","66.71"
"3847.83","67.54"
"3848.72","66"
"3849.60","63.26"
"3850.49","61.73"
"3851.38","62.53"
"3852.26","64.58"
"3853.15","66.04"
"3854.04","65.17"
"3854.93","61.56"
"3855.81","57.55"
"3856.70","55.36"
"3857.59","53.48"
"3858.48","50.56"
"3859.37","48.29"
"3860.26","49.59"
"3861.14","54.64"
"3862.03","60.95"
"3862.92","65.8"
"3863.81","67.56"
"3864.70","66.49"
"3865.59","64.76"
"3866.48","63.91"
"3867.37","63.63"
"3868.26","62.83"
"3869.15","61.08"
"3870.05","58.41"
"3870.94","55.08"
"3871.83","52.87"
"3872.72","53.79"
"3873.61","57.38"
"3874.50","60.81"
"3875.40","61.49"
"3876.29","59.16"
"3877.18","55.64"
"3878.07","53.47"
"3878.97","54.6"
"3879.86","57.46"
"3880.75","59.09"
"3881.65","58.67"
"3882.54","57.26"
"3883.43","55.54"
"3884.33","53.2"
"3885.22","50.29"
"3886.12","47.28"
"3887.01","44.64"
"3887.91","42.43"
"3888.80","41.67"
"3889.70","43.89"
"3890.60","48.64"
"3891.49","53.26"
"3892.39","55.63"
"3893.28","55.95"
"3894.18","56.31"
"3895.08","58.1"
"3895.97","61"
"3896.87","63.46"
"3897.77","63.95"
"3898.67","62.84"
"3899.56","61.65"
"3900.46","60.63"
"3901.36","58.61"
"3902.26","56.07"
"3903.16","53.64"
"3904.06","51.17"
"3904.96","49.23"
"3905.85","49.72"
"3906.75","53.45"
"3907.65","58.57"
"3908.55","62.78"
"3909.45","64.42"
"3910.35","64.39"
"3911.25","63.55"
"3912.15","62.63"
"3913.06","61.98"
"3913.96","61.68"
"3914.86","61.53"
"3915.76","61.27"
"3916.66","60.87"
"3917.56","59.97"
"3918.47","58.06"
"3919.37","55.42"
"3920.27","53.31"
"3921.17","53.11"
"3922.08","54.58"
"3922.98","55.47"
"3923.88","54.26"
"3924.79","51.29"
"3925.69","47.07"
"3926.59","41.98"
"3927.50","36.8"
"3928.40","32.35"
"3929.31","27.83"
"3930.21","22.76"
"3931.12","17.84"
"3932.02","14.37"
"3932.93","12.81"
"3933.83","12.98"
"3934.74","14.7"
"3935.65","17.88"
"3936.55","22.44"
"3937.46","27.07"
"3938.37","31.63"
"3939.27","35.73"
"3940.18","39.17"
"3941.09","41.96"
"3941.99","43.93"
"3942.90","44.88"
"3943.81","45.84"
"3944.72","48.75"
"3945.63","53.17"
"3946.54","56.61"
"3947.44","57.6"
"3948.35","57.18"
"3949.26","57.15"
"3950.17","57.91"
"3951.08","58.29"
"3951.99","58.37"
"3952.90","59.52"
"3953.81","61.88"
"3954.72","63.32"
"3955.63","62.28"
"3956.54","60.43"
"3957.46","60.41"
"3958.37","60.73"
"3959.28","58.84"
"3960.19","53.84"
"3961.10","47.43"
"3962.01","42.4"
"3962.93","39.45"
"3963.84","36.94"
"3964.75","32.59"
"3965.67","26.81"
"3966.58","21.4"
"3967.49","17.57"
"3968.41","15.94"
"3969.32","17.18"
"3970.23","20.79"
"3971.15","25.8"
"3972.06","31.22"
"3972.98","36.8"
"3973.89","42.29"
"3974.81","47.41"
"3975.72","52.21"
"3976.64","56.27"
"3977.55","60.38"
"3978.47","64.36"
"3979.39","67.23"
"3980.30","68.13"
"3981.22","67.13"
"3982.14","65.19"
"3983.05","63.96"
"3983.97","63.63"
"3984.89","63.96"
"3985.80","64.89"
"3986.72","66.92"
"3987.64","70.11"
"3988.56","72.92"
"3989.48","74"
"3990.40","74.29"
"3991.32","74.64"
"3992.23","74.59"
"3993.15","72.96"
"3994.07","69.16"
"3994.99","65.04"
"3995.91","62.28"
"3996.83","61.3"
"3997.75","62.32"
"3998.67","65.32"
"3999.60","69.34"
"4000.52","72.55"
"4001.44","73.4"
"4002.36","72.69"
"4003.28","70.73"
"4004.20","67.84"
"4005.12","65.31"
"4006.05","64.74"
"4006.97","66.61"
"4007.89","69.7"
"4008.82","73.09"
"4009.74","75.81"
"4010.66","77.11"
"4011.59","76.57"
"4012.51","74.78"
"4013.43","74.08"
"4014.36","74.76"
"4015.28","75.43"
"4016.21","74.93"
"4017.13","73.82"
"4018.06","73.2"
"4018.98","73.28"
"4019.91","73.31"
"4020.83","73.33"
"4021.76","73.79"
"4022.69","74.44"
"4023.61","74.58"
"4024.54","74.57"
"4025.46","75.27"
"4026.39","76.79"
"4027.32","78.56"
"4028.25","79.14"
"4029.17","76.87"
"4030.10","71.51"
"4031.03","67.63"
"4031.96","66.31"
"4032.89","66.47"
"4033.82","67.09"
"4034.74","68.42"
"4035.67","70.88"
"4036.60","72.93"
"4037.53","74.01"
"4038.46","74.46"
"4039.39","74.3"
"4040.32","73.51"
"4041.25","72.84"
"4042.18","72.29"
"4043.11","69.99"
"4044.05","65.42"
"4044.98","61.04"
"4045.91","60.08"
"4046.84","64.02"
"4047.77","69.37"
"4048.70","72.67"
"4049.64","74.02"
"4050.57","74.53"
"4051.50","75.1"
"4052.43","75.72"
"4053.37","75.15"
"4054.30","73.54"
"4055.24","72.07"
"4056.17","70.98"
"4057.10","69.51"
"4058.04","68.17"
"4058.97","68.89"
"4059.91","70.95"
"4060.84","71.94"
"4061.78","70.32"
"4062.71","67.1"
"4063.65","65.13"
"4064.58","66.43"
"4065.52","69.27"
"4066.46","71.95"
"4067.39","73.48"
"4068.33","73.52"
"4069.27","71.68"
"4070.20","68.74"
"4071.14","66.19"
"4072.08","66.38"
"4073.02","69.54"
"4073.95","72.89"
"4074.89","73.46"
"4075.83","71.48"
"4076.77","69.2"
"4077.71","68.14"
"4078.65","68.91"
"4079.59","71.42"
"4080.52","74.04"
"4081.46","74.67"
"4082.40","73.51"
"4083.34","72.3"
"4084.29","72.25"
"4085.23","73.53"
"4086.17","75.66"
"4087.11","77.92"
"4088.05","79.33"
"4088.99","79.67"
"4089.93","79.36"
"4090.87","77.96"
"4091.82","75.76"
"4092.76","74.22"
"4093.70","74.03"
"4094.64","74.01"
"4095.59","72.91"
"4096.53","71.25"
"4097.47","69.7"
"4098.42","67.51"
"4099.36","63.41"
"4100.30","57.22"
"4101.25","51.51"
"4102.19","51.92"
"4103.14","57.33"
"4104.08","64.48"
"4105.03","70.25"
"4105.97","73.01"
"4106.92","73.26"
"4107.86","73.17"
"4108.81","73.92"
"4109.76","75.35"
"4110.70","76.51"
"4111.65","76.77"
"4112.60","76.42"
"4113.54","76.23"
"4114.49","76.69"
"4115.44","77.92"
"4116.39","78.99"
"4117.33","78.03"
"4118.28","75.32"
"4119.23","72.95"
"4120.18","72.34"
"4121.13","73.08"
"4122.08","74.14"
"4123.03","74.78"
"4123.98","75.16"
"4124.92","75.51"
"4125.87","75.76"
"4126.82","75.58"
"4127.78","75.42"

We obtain 1.50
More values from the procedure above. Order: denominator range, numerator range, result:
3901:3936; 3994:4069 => 1.59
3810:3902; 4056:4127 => 1.50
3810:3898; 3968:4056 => 1.36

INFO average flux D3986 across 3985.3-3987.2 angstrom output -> 66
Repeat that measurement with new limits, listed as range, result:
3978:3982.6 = 66.4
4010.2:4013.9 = 75.6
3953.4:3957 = 61.9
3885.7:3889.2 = 44.1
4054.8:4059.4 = 70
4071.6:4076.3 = 70.7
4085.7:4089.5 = 78.3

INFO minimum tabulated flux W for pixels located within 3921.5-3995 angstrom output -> 12.81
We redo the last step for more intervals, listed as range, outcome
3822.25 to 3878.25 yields 29.6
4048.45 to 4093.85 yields 65.13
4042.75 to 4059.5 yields 60.08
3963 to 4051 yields 15.94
